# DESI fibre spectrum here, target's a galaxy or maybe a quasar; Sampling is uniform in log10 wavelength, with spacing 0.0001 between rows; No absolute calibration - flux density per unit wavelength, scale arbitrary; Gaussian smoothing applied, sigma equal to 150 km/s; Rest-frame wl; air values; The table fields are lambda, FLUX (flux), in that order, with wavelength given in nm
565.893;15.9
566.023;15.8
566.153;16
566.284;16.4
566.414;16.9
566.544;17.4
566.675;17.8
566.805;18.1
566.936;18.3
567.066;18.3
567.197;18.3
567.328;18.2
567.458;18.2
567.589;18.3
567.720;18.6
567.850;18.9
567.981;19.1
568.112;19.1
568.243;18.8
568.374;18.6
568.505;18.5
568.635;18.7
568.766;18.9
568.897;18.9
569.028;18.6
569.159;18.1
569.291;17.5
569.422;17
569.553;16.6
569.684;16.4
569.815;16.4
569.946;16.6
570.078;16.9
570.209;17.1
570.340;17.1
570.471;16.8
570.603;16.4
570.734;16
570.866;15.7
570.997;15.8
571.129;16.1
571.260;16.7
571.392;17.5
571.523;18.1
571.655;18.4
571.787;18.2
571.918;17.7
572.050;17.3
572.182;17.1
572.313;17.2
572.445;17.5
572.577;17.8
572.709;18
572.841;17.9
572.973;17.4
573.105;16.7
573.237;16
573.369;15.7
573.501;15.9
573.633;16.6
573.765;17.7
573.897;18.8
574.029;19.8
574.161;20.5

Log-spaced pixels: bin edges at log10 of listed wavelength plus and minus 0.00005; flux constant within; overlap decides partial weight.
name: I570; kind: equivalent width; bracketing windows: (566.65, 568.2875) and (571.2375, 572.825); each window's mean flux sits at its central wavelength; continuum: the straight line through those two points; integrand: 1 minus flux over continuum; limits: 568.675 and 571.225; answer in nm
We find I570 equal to 0.15 nm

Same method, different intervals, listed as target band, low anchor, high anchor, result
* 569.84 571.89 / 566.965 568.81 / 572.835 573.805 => 0.073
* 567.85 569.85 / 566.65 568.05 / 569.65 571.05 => -0.078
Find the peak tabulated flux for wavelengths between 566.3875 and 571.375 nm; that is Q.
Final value 19.1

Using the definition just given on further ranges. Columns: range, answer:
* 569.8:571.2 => 17.1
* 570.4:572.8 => 18.4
